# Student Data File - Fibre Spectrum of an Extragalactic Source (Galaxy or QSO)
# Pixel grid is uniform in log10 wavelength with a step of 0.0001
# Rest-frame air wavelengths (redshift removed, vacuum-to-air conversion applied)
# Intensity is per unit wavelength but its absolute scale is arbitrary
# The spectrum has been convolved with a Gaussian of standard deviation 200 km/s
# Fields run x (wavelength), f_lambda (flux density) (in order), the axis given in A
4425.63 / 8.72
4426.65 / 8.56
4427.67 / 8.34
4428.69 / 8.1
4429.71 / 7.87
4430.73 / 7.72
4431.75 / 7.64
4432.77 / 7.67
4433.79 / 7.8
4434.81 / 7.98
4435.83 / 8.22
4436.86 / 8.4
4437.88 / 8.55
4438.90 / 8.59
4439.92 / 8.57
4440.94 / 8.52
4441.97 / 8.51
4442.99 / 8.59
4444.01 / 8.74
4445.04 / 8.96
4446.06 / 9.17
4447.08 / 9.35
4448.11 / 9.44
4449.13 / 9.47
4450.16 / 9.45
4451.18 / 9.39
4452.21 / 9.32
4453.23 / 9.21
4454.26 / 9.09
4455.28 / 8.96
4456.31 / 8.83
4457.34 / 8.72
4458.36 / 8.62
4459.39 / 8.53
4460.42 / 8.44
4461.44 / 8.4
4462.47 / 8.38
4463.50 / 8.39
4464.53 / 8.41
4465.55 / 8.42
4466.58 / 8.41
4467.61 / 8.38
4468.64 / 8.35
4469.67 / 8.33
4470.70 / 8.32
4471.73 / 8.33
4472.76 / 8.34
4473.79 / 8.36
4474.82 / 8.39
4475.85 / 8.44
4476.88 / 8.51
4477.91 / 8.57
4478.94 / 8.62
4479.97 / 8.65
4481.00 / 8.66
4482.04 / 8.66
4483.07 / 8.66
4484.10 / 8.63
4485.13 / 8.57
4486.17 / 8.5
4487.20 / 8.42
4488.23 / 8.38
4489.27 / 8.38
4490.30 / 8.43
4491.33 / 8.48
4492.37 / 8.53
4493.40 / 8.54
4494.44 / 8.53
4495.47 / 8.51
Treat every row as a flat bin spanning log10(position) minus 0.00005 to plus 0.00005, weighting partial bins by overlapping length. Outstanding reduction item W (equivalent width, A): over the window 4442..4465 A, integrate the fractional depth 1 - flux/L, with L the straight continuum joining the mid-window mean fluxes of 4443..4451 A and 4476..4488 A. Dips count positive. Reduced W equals 0.5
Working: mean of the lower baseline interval 9.19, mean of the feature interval 8.89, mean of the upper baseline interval 8.58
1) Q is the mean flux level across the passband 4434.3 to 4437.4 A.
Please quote 8.19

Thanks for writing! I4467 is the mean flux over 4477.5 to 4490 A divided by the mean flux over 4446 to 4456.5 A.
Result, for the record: 0.92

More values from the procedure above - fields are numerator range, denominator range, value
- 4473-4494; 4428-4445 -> 1.03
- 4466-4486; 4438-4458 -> 0.94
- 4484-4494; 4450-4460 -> 0.94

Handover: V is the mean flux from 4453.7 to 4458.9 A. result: 8.84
